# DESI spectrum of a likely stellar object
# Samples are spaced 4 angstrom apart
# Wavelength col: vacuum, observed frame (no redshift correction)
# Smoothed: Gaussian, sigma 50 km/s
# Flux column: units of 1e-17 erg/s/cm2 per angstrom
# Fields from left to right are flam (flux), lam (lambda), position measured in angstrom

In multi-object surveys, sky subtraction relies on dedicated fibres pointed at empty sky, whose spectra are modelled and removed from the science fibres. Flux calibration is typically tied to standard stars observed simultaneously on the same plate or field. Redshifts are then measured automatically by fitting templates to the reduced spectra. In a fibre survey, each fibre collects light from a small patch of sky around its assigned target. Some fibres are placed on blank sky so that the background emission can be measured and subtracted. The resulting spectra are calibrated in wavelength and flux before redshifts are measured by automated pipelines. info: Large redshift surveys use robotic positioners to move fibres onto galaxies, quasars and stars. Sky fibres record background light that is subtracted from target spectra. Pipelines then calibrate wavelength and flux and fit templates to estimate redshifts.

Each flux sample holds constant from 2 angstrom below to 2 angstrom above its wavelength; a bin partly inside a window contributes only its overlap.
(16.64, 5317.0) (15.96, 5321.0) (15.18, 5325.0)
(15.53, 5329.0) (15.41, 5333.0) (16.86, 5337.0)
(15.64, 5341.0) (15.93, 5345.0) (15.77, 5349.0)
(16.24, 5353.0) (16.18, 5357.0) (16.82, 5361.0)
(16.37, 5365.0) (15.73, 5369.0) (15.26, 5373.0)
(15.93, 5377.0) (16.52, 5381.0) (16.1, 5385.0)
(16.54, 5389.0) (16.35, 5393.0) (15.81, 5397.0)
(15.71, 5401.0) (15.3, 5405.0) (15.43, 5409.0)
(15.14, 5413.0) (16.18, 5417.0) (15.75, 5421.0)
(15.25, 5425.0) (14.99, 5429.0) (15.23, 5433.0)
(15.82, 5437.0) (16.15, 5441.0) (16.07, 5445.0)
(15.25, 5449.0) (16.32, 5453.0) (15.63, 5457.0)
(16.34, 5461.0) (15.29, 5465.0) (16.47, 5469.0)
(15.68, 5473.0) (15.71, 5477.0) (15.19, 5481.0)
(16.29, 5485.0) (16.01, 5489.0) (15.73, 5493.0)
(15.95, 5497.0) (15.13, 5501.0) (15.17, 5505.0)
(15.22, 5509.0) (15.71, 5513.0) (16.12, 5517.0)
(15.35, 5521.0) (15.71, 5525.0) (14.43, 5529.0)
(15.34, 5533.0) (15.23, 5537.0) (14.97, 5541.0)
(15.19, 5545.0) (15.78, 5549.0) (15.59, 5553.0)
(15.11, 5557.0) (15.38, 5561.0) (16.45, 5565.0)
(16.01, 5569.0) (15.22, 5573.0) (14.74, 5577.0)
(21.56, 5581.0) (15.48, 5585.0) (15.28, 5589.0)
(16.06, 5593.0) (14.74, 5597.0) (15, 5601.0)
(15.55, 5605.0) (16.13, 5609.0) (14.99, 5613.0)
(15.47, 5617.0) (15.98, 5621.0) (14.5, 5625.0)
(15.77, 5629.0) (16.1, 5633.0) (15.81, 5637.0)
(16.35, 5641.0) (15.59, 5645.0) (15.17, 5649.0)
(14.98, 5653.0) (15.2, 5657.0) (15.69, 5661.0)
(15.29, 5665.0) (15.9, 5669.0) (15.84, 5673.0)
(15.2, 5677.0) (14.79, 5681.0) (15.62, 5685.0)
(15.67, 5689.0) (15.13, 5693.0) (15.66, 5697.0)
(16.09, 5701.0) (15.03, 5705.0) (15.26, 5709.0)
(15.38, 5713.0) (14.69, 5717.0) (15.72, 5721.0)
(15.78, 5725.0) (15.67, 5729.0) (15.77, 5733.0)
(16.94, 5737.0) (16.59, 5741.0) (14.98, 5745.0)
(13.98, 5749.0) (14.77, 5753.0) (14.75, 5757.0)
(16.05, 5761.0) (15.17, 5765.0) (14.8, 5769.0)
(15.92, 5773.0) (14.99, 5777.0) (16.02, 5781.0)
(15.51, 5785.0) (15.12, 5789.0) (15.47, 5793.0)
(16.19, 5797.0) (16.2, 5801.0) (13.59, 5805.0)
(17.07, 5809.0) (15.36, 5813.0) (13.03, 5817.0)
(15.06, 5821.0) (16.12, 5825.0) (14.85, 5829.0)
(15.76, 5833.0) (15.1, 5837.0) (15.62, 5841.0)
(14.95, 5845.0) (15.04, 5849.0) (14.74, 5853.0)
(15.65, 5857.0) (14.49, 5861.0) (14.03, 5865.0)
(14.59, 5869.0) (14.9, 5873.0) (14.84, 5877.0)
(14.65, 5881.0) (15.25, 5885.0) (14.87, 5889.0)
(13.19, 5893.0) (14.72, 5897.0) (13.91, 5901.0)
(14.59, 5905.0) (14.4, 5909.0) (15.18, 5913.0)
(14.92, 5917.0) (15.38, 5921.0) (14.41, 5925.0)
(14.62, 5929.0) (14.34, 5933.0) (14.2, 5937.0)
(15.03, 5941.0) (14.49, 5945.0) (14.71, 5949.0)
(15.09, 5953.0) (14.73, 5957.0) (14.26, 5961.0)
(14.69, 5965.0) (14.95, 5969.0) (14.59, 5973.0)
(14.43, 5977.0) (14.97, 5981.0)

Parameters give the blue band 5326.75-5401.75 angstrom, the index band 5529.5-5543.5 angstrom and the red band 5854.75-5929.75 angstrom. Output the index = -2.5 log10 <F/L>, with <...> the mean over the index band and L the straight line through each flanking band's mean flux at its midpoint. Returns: 0.03 mag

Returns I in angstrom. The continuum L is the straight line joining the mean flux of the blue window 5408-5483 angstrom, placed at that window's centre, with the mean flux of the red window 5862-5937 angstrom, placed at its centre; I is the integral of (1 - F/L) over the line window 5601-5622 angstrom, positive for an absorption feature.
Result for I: -0.4 angstrom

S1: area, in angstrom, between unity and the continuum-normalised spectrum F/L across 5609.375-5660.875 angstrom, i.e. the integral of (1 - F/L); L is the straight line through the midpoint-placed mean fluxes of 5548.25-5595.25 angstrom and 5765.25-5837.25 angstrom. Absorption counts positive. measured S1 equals 1.1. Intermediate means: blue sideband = 16.1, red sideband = 15.3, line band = 15.5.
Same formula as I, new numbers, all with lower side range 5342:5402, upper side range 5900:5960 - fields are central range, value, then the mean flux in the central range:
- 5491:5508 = 0.3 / 15.5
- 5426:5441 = 0.5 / 15.4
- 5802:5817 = -0.1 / 15.1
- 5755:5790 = -0.7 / 15.4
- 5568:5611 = -1.2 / 16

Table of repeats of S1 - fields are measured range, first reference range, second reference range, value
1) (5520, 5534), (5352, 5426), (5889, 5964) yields 0.4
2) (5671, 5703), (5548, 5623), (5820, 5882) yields 0.0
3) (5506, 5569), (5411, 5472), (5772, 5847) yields 0.7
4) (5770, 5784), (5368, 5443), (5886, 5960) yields -0.6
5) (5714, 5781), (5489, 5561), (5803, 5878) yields -1.4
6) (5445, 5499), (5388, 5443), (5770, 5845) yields -0.7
